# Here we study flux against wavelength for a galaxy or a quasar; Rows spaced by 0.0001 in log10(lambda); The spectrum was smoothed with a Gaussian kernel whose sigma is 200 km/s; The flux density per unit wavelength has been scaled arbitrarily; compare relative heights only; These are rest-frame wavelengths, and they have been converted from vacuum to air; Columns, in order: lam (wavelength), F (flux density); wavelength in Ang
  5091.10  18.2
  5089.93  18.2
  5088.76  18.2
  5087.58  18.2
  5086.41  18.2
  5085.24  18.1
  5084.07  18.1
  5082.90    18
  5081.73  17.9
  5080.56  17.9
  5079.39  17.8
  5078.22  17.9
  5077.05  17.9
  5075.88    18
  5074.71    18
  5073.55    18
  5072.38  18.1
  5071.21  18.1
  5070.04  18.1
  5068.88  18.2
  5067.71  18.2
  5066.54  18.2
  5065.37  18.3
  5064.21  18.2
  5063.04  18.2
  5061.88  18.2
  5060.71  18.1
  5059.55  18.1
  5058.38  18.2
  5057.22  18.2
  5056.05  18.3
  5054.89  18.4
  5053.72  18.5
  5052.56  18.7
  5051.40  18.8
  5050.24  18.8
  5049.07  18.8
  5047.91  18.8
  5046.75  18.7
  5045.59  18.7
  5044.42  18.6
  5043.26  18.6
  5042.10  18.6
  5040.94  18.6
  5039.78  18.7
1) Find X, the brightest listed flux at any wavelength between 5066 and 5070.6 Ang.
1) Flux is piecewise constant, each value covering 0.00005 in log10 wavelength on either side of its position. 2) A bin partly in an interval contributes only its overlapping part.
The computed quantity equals 18.2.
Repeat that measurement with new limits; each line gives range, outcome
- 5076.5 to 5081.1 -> 17.9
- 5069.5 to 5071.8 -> 18.1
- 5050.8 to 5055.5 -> 18.8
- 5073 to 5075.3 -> 18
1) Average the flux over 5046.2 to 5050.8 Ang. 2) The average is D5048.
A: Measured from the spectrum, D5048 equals 18.8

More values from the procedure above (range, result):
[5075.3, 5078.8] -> 17.9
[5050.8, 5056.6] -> 18.6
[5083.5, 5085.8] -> 18.1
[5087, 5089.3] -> 18.1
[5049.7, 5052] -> 18.9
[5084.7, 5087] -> 18.2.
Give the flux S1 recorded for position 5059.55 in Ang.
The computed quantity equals 18.1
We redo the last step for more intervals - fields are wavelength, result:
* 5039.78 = 18.7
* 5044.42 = 18.6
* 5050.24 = 18.8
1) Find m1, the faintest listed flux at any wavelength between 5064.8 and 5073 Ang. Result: 18.1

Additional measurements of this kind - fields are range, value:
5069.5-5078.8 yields 17.9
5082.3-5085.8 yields 18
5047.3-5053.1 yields 18.7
